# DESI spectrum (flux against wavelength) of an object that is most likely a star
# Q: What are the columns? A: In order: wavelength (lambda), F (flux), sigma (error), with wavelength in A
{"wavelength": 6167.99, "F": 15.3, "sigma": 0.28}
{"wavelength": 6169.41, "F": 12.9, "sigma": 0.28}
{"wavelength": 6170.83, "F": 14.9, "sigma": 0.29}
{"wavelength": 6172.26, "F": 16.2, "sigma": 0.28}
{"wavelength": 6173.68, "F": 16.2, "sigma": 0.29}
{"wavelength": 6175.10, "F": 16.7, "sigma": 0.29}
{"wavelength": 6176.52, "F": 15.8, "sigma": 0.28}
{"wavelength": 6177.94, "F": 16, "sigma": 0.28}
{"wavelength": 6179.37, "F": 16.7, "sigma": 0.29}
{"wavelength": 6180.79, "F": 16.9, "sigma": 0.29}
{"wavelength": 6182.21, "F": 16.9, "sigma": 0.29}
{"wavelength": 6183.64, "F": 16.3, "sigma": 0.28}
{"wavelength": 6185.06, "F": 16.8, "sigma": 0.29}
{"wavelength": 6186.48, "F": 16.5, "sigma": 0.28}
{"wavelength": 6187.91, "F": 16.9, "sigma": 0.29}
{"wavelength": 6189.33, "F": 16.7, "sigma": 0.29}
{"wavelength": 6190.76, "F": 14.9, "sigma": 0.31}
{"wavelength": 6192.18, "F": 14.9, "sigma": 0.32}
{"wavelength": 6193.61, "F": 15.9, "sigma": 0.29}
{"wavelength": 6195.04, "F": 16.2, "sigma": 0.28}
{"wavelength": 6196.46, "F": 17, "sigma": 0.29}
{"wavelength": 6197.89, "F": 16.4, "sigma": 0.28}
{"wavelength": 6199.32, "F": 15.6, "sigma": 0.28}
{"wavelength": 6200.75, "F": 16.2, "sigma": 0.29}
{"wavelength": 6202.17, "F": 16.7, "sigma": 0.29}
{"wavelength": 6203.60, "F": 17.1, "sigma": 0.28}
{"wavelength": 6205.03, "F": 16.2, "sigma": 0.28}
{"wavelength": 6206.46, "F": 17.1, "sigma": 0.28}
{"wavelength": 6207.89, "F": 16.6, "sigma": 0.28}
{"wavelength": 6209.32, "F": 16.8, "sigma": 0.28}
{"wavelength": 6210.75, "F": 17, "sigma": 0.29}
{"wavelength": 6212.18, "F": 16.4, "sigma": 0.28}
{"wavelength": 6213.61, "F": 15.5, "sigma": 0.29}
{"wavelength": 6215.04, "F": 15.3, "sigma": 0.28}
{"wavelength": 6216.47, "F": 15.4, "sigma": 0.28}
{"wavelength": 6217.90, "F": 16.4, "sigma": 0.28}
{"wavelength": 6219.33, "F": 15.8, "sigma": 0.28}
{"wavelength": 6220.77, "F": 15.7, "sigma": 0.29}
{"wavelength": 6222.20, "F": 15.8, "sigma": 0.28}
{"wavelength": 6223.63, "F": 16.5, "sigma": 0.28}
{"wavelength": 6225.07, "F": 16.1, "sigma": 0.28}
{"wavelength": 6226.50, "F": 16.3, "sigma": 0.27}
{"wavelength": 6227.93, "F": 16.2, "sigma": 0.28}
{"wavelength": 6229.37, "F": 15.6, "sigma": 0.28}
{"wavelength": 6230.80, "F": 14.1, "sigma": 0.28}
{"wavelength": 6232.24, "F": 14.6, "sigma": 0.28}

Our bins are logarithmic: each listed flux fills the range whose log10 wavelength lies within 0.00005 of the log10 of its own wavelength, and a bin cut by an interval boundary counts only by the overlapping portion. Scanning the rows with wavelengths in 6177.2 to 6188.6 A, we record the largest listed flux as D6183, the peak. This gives 16.9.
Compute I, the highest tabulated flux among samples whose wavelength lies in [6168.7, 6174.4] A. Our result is 16.2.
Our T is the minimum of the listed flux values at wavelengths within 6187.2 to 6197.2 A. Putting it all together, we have 14.9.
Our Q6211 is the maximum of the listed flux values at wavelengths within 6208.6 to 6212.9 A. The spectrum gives 17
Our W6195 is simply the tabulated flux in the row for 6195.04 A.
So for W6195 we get 16.2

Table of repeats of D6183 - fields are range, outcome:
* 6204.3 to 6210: 17.1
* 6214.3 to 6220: 16.4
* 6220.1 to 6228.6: 16.5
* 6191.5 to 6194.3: 15.9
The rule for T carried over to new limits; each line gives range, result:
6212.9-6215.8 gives 15.3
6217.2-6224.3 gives 15.7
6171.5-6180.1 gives 15.8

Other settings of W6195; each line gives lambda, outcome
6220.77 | 15.7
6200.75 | 16.2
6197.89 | 16.4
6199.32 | 15.6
